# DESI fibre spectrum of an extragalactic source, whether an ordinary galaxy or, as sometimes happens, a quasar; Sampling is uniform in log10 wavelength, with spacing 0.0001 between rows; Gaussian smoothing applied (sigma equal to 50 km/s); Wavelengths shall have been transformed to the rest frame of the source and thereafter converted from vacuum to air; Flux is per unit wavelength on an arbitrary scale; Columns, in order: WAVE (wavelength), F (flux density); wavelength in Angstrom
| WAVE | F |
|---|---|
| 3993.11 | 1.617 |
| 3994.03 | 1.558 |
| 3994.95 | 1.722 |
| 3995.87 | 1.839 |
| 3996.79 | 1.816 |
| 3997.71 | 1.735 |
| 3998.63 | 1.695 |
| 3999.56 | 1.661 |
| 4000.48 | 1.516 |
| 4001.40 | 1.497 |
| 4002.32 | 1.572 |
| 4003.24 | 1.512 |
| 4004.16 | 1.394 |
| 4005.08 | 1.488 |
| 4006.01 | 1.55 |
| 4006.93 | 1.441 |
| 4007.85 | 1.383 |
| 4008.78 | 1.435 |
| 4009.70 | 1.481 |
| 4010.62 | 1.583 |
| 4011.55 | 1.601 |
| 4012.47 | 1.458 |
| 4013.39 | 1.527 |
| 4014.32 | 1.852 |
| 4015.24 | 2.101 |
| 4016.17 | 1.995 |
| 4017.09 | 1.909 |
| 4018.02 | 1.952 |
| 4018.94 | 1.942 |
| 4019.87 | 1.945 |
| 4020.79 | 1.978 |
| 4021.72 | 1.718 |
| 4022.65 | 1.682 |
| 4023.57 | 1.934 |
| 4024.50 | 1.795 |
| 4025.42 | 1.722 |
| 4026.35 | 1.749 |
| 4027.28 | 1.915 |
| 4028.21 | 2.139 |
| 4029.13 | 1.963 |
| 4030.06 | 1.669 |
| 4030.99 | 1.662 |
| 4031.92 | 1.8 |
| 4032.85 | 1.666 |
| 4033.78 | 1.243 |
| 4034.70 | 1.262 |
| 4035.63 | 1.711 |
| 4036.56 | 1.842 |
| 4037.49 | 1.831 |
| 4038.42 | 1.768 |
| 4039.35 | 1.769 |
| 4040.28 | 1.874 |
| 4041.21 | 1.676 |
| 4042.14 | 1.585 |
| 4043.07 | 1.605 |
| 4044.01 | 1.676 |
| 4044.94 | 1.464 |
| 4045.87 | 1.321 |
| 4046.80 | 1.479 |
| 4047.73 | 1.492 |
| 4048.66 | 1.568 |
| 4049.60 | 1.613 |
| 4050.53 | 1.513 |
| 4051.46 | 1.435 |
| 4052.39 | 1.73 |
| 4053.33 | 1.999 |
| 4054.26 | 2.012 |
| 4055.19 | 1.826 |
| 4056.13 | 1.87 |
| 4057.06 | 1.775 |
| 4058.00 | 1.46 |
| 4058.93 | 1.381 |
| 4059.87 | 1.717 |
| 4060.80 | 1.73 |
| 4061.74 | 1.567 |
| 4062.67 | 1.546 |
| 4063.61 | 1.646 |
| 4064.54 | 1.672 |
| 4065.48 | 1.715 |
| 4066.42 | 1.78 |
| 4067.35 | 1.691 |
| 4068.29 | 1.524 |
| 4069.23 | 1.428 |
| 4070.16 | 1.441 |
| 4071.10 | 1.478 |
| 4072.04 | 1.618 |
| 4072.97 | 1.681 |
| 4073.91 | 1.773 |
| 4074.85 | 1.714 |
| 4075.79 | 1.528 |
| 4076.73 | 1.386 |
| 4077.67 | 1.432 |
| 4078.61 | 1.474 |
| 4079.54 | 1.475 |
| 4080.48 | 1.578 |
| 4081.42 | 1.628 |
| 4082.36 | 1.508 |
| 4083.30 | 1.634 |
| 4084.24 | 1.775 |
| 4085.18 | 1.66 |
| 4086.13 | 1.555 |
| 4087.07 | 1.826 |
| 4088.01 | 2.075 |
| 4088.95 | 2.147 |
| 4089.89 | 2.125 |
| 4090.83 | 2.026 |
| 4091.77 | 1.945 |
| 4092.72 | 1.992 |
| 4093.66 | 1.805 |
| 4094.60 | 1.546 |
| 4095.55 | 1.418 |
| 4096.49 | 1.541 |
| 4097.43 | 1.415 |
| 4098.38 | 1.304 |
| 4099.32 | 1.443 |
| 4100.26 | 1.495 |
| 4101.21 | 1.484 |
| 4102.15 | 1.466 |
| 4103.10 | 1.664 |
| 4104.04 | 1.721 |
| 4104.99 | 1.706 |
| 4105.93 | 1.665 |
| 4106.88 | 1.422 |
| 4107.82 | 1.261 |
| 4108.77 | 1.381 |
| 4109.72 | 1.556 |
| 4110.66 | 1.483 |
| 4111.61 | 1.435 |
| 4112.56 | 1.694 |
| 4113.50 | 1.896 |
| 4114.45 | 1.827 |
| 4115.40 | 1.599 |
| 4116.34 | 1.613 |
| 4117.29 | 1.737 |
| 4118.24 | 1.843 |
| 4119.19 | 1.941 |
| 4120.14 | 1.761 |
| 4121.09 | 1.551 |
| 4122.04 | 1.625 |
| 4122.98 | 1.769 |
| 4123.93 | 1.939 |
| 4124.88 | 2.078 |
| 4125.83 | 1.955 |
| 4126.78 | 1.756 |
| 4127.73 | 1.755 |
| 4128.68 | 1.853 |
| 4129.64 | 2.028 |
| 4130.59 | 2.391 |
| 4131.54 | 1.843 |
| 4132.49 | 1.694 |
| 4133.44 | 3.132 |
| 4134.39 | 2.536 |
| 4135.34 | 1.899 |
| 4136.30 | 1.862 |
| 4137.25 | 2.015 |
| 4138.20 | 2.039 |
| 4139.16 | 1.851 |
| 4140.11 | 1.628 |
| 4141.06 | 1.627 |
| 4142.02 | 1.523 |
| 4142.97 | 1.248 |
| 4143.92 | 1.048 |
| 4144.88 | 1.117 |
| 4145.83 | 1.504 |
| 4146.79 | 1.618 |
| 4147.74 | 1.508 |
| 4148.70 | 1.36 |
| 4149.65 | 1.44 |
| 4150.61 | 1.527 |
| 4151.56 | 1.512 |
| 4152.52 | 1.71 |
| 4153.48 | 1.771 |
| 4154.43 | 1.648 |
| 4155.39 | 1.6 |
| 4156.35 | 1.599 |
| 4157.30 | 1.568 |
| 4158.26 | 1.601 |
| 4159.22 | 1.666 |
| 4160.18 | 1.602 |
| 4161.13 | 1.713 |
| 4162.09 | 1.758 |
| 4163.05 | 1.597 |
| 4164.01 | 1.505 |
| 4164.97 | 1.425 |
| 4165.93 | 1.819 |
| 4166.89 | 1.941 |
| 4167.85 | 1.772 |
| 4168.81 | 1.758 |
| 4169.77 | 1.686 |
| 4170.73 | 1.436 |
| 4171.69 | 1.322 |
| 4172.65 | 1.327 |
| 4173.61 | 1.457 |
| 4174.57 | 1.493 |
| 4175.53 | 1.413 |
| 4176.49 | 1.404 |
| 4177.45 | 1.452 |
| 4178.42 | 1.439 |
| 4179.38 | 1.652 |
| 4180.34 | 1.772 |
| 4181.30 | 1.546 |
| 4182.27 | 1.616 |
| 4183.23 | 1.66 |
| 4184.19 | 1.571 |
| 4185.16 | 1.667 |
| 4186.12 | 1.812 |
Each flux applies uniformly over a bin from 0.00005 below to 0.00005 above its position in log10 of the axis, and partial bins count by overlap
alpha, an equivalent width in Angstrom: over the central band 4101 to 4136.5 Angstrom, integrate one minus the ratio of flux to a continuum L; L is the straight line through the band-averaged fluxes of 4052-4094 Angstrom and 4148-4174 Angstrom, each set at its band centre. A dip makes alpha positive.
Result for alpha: -3.1 Angstrom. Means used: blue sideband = 1.7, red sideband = 1.6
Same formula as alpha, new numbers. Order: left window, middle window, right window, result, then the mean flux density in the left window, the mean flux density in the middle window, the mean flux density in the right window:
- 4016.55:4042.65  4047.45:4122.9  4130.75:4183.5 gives 3.26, 1.78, 1.64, 1.65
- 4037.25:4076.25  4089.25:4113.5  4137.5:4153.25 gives -0.38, 1.64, 1.61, 1.53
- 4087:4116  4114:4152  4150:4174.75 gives -3.09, 1.65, 1.76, 1.61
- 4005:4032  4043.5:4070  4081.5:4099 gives 1.72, 1.75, 1.63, 1.73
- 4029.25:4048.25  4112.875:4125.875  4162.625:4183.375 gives -1.63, 1.63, 1.79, 1.57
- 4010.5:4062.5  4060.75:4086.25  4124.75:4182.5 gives 1.65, 1.71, 1.59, 1.68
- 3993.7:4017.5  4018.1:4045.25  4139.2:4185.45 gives -2.23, 1.63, 1.75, 1.56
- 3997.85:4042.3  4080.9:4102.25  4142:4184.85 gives -0.87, 1.7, 1.69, 1.55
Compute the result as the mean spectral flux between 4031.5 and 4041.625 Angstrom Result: 1.68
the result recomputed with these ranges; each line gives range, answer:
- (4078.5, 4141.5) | 1.75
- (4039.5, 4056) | 1.65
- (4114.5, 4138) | 1.92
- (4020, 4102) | 1.67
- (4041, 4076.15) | 1.62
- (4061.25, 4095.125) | 1.68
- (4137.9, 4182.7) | 1.56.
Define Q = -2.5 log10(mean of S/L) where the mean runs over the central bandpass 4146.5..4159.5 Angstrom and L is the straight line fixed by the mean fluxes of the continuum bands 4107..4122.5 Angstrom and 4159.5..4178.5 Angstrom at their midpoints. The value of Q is 0.01 mag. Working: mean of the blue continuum 1.63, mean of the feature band 1.58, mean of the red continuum 1.57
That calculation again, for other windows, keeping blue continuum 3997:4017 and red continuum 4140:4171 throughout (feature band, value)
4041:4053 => 0.03 mag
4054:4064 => -0.06 mag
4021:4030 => -0.15 mag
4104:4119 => -0.03 mag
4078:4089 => -0.06 mag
